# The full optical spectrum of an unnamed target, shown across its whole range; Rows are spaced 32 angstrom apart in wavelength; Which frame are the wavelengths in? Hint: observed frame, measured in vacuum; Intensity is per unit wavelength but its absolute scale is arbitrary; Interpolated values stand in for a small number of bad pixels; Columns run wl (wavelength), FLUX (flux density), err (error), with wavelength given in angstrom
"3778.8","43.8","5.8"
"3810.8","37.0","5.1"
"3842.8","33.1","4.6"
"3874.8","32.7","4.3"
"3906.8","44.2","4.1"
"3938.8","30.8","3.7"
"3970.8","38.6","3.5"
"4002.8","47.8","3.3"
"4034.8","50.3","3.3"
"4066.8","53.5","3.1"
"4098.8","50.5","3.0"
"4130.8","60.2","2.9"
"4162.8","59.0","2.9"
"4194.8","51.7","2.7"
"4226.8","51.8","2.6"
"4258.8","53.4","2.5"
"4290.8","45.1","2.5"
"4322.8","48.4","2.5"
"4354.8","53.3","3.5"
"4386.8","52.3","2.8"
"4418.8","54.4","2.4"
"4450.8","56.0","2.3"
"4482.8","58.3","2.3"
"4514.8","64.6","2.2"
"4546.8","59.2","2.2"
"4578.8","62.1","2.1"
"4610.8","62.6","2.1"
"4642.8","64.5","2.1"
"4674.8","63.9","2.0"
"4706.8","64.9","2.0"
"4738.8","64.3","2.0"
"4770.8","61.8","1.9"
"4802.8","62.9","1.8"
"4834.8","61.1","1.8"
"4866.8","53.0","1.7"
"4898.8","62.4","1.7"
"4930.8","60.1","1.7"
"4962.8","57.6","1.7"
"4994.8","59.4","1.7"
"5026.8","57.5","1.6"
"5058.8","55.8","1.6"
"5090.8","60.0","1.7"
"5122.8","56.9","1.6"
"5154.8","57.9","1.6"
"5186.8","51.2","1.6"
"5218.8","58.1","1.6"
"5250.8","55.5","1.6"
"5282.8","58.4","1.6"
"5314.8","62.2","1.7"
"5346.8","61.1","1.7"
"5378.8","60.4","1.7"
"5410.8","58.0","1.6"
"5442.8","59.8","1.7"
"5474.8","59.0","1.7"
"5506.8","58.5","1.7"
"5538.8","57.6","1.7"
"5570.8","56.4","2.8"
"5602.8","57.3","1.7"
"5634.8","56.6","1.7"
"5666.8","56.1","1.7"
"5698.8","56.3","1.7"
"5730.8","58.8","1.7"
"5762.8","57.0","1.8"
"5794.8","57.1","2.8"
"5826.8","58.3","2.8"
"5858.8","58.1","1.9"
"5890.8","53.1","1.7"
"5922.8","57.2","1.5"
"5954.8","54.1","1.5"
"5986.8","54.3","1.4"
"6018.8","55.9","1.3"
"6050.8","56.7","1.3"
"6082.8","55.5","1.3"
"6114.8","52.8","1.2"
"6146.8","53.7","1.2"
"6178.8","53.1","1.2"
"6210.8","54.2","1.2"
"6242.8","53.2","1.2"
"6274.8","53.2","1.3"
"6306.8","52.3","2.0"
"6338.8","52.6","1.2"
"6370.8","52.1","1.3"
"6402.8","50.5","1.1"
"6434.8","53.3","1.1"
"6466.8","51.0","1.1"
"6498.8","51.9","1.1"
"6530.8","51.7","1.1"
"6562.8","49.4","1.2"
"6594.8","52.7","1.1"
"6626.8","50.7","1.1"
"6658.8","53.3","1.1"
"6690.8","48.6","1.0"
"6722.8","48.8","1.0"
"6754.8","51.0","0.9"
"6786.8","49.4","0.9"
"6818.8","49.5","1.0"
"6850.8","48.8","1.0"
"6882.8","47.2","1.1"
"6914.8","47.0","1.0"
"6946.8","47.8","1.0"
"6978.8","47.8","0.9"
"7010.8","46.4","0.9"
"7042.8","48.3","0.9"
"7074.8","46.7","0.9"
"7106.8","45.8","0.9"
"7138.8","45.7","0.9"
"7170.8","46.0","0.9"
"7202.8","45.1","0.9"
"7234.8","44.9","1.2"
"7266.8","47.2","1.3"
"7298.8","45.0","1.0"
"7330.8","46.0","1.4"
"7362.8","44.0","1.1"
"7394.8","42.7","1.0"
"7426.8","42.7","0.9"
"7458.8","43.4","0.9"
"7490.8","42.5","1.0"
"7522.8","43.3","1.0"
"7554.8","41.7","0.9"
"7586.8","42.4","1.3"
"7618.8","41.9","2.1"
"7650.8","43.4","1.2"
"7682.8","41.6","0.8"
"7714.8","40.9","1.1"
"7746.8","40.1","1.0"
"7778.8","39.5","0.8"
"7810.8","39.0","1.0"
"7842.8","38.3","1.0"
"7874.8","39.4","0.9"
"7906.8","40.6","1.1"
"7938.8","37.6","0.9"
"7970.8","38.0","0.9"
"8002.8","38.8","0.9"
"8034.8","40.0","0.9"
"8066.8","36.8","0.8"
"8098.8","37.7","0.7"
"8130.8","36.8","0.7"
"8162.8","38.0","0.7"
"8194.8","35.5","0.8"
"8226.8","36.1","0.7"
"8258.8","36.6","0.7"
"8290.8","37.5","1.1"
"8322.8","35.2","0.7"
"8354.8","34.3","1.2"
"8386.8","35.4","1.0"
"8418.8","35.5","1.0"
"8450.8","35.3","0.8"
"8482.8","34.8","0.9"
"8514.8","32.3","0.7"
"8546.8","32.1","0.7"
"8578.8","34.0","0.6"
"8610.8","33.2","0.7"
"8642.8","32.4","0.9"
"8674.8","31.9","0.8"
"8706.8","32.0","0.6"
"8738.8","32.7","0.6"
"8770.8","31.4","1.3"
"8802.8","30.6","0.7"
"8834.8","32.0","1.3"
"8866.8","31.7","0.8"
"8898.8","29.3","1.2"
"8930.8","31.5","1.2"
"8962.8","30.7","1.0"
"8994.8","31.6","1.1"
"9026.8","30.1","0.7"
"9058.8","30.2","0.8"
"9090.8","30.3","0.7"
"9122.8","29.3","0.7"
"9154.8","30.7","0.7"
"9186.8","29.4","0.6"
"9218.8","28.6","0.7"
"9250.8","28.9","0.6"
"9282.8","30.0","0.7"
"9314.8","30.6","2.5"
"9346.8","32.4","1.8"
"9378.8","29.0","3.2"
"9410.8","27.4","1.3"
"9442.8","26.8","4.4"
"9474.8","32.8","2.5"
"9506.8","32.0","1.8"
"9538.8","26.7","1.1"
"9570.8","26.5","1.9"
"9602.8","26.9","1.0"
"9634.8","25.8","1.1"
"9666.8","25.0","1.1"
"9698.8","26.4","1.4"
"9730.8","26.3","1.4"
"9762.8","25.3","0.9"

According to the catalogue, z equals 0.00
